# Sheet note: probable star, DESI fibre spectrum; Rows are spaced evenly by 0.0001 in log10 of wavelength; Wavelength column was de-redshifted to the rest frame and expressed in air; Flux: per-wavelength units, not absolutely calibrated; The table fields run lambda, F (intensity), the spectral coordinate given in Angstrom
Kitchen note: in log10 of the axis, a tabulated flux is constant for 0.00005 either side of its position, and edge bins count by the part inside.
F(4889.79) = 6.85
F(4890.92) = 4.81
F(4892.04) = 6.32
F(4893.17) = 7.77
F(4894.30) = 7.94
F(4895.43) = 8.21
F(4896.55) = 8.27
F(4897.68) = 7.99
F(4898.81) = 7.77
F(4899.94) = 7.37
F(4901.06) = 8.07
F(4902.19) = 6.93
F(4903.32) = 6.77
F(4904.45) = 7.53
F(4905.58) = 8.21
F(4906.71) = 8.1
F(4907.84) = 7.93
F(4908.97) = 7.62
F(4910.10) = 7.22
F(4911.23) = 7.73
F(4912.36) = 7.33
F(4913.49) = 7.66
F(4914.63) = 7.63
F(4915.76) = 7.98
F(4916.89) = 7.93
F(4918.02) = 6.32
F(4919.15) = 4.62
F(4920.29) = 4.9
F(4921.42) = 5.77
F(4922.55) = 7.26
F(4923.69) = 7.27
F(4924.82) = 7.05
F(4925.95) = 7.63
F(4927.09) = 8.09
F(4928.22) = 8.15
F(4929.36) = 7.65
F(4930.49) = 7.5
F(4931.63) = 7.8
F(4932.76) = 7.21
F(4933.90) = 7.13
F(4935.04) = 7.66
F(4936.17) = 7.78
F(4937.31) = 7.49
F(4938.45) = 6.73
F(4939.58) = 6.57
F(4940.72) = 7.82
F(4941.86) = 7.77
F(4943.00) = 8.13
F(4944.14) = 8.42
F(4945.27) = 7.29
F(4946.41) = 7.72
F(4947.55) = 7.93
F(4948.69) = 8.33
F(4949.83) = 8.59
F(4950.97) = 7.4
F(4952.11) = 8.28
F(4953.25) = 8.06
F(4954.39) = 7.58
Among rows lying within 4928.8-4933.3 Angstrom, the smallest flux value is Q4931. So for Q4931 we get 7.21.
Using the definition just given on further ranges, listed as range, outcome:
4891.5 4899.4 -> 6.32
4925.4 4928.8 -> 7.63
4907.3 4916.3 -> 7.22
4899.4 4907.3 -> 6.77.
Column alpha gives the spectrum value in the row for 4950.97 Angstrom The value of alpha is 7.4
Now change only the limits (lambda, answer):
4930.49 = 7.5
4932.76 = 7.21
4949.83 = 8.59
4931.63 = 7.8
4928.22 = 8.15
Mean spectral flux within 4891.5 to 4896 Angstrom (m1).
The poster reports 7.57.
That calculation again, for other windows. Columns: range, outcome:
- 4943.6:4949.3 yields 7.95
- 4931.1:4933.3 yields 7.52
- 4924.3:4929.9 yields 7.72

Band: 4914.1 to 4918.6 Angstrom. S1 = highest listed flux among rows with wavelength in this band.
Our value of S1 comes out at 7.98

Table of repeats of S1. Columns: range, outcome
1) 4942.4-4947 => 8.42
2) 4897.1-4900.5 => 7.99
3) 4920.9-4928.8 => 8.15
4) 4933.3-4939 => 7.78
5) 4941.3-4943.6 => 8.13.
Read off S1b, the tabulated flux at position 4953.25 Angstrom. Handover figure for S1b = 8.06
